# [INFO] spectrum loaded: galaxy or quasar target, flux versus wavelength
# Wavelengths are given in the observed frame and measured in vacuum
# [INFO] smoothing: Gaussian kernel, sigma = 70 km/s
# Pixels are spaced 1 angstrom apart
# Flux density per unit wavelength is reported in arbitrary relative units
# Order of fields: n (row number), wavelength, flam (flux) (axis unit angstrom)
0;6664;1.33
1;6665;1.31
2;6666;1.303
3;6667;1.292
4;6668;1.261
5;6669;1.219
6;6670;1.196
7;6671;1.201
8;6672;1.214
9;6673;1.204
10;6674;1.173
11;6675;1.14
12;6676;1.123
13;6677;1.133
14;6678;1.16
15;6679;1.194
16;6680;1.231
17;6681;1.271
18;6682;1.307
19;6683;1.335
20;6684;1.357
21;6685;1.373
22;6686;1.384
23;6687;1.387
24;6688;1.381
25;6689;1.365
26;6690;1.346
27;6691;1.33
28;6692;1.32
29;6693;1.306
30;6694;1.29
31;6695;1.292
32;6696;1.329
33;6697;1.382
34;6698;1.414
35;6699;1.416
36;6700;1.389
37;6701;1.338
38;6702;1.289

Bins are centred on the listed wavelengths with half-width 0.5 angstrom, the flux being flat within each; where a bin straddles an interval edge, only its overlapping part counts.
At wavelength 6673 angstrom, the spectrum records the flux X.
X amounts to 1.204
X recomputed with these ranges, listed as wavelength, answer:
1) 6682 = 1.307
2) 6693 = 1.306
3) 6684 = 1.357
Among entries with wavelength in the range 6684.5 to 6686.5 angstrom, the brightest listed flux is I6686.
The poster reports 1.384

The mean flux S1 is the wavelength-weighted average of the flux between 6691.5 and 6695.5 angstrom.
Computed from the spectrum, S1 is 1.3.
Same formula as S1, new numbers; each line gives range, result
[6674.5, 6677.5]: 1.13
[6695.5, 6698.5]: 1.38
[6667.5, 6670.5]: 1.23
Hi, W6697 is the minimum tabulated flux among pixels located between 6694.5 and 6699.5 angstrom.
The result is 1.292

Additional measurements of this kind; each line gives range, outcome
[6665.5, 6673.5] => 1.196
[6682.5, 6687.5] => 1.335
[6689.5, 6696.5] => 1.29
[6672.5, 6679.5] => 1.123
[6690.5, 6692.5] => 1.32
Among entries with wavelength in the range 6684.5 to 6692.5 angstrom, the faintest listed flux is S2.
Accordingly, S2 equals 1.32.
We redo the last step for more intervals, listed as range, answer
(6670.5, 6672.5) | 1.201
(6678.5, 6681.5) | 1.194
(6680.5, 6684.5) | 1.271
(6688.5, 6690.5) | 1.346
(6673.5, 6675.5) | 1.14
